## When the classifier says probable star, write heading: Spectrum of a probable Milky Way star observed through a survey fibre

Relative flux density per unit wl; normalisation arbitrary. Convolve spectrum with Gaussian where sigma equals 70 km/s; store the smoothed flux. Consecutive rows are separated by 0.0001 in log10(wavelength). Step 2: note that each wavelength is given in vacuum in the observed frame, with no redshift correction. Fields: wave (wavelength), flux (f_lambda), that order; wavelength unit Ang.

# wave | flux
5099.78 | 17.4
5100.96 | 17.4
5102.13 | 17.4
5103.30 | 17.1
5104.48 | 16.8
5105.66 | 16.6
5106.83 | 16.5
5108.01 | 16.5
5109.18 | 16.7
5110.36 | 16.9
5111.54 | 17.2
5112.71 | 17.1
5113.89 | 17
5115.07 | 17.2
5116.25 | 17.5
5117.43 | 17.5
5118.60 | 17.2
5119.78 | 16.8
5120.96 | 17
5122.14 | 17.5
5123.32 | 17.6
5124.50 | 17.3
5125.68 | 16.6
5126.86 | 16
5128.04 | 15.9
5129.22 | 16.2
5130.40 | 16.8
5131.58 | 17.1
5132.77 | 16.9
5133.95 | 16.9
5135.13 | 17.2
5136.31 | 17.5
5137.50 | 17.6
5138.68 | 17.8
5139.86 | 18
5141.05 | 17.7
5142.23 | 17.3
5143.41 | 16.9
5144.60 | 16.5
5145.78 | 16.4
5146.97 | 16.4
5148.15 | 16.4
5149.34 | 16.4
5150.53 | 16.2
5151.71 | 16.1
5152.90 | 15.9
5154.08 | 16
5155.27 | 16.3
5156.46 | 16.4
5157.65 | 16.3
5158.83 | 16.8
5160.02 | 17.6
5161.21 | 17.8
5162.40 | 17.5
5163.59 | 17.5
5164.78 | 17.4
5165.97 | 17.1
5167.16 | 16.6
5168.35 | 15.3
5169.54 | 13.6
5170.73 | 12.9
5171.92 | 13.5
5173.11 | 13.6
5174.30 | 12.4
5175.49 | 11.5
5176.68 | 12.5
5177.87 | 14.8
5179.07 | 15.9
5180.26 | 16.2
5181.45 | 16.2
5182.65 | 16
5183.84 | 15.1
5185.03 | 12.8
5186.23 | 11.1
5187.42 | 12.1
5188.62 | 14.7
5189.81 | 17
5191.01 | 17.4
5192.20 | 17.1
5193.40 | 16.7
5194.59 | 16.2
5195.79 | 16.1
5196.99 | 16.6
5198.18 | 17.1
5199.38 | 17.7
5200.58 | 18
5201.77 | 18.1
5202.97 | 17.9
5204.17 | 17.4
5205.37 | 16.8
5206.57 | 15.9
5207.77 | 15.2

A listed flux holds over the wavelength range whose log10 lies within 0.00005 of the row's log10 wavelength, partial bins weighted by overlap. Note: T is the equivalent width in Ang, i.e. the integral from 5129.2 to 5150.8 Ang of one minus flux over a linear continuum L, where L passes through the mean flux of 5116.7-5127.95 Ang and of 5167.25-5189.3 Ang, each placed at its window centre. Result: -1.3 Ang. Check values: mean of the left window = 17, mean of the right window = 14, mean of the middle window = 17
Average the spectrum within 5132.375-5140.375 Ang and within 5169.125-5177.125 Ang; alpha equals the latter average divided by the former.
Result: 0.74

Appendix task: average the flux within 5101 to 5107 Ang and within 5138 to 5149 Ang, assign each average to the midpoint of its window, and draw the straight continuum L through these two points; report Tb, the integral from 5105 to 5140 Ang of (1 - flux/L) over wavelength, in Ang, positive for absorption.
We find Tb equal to -0.01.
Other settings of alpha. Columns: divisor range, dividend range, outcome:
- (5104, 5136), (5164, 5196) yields 0.88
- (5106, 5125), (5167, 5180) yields 0.81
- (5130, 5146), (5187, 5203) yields 0.97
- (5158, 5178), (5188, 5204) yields 1.11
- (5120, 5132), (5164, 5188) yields 0.85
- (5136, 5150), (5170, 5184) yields 0.83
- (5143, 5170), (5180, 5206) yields 0.98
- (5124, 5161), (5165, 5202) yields 0.91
